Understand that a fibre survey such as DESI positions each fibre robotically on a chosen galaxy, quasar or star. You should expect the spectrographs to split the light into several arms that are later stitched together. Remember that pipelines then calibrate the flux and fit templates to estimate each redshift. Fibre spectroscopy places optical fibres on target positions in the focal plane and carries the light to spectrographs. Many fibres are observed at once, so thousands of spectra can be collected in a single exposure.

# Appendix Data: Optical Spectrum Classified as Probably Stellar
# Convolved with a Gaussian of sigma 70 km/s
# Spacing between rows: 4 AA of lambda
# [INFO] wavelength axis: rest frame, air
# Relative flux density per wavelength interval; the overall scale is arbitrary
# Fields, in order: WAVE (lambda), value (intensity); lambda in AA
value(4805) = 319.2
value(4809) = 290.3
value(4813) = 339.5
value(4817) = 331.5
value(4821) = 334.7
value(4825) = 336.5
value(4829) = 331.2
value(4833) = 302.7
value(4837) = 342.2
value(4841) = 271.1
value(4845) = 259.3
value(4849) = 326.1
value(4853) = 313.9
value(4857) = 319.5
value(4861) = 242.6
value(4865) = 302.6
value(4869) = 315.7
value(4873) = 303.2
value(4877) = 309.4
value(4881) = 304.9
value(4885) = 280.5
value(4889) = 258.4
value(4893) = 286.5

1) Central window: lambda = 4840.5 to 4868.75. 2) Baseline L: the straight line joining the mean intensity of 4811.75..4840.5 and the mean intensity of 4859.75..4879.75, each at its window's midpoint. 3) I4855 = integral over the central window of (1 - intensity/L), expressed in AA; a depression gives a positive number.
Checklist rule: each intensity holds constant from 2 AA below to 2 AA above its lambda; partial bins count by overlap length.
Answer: 1.3 AA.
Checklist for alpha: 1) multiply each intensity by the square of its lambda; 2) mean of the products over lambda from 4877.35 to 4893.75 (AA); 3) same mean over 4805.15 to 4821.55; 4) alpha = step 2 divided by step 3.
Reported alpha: 0.91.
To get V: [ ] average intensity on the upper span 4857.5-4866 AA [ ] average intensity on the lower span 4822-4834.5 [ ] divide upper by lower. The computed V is 0.9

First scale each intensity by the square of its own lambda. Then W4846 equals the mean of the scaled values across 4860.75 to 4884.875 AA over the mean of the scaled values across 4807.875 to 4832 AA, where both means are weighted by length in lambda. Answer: 0.93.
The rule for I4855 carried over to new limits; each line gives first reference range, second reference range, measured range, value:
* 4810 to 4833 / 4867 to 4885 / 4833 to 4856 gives 1.2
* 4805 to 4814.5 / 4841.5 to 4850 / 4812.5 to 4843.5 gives -2.3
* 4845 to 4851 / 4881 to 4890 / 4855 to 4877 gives -0.5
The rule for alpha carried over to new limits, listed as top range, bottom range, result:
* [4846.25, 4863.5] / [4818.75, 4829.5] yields 0.90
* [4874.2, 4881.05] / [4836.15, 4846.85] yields 1.09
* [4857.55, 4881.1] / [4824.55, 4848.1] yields 0.98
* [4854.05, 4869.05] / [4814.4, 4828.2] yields 0.89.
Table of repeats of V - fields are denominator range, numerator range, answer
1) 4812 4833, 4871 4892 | 0.88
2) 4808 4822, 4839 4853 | 0.89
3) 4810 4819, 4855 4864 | 0.86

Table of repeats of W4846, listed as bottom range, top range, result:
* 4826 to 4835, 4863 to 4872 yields 0.98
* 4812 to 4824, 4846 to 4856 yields 0.95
